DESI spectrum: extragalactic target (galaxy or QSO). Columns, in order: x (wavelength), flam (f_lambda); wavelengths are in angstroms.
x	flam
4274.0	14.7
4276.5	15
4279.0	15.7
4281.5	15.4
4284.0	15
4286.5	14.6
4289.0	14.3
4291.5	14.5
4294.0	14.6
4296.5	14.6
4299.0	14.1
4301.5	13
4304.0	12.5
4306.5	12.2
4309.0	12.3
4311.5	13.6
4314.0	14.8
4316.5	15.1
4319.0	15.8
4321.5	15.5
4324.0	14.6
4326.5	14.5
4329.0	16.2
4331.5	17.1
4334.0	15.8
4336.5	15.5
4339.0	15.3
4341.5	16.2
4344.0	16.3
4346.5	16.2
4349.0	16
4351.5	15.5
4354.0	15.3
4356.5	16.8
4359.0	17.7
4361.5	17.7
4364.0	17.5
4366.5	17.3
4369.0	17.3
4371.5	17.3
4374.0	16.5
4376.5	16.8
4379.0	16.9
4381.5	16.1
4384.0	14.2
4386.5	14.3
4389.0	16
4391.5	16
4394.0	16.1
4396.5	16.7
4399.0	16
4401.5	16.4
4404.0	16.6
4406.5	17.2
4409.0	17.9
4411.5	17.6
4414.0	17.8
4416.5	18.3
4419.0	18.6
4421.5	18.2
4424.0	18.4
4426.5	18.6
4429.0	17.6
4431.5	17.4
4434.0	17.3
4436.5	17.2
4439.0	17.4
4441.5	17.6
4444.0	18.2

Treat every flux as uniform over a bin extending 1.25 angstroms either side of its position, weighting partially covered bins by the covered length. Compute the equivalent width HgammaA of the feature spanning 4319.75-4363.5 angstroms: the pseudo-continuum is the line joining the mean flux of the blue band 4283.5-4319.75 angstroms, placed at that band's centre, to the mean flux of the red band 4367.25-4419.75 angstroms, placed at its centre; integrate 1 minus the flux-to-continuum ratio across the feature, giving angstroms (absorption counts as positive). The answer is -2.4 angstroms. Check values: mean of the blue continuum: 14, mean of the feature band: 16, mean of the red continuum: 16.7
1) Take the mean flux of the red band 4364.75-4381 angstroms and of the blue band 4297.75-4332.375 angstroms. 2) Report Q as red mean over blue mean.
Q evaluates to 1.2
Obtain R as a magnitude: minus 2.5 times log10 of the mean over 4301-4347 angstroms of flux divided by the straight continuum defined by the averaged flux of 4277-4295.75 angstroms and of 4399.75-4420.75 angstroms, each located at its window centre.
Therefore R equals 0.06 mag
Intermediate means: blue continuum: 14.9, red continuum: 17.5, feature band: 14.9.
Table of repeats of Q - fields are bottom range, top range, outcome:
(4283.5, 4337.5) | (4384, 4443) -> 1.18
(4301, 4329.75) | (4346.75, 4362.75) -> 1.16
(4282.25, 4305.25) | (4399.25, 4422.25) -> 1.24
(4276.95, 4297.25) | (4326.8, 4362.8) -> 1.09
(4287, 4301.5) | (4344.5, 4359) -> 1.13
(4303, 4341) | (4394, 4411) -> 1.14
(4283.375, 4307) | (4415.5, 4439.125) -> 1.28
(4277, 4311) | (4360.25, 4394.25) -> 1.17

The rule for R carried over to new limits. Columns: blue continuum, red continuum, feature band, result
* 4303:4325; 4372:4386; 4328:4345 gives -0.09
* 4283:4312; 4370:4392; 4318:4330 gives -0.06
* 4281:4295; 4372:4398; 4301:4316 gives 0.14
